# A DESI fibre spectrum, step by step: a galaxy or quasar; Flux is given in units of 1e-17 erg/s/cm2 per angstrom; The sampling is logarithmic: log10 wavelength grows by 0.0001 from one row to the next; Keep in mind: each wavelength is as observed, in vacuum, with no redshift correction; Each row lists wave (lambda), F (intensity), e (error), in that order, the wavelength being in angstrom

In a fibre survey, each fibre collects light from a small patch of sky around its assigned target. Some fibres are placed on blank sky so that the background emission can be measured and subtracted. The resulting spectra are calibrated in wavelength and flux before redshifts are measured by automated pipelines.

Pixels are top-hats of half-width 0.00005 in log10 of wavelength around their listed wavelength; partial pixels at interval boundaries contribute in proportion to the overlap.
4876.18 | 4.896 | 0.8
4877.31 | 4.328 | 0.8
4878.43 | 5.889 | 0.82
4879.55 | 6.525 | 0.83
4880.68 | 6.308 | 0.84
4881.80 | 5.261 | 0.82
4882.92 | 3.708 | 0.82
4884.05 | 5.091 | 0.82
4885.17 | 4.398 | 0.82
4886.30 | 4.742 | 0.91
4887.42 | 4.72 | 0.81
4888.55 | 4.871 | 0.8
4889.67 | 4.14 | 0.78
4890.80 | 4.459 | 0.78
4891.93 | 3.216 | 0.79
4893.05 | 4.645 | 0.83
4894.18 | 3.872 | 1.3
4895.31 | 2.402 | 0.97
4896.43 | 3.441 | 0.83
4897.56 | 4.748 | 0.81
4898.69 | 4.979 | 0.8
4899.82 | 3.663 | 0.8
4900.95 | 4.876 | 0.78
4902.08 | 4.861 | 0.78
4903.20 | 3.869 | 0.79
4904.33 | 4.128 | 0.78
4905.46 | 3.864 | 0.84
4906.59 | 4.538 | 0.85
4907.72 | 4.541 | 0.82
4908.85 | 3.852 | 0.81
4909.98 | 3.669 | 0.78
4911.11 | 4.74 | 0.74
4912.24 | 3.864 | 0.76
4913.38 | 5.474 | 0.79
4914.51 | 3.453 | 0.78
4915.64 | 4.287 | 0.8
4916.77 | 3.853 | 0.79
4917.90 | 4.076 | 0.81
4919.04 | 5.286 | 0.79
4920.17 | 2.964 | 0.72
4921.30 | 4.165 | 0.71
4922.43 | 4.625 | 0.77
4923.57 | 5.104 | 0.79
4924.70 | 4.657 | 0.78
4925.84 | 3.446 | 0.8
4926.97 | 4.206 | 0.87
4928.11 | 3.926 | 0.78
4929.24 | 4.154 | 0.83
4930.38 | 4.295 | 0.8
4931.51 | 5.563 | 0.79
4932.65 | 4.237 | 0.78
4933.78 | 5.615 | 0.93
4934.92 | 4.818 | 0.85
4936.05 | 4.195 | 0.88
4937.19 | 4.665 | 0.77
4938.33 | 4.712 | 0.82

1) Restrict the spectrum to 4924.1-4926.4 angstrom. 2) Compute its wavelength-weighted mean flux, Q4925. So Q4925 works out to 4.07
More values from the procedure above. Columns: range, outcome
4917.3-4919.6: 4.66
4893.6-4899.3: 3.89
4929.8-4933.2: 4.69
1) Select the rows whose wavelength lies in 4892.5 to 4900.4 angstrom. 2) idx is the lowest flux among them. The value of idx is 2.402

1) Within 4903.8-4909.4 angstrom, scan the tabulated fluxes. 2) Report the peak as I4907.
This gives 4.541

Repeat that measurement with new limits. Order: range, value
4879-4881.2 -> 6.525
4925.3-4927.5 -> 4.206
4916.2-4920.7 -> 5.286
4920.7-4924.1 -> 5.104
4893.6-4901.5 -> 4.979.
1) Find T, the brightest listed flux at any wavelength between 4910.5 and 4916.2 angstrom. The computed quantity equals 5.474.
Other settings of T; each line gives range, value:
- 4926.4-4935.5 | 5.615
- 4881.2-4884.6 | 5.261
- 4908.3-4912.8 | 4.74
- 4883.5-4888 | 5.091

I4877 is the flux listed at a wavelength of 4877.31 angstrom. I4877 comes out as 4.328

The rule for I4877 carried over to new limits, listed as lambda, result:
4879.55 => 6.525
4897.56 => 4.748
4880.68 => 6.308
